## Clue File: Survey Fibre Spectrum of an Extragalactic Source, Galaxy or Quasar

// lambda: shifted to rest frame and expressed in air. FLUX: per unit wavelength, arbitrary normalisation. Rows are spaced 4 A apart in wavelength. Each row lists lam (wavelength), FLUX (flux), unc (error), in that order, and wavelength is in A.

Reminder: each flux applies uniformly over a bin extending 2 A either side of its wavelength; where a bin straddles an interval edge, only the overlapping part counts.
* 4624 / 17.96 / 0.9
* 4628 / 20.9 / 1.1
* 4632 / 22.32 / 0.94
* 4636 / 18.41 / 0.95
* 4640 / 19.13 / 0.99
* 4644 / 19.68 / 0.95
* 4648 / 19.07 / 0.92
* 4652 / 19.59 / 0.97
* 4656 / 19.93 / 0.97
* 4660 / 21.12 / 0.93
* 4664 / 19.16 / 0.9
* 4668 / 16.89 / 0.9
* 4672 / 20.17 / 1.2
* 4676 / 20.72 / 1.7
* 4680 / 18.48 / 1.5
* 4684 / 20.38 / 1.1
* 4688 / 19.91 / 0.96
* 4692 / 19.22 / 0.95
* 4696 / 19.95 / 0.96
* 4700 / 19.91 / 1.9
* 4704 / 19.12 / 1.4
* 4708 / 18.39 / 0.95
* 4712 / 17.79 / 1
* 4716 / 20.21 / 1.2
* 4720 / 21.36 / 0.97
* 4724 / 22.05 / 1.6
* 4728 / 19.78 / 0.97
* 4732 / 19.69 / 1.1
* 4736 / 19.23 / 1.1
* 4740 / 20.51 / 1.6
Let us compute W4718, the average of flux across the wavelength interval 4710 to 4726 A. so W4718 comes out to 20.4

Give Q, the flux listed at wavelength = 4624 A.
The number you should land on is 17.96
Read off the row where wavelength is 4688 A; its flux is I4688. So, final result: 19.91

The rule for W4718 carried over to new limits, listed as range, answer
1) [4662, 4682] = 19.1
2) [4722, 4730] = 20.9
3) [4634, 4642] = 18.8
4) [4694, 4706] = 19.7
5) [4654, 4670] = 19.3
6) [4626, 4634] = 21.6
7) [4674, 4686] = 19.9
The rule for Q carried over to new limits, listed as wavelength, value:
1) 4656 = 19.93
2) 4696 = 19.95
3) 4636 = 18.41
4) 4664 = 19.16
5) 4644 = 19.68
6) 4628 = 20.9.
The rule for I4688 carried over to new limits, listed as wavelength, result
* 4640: 19.13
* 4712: 17.79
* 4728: 19.78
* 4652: 19.59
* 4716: 20.21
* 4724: 22.05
